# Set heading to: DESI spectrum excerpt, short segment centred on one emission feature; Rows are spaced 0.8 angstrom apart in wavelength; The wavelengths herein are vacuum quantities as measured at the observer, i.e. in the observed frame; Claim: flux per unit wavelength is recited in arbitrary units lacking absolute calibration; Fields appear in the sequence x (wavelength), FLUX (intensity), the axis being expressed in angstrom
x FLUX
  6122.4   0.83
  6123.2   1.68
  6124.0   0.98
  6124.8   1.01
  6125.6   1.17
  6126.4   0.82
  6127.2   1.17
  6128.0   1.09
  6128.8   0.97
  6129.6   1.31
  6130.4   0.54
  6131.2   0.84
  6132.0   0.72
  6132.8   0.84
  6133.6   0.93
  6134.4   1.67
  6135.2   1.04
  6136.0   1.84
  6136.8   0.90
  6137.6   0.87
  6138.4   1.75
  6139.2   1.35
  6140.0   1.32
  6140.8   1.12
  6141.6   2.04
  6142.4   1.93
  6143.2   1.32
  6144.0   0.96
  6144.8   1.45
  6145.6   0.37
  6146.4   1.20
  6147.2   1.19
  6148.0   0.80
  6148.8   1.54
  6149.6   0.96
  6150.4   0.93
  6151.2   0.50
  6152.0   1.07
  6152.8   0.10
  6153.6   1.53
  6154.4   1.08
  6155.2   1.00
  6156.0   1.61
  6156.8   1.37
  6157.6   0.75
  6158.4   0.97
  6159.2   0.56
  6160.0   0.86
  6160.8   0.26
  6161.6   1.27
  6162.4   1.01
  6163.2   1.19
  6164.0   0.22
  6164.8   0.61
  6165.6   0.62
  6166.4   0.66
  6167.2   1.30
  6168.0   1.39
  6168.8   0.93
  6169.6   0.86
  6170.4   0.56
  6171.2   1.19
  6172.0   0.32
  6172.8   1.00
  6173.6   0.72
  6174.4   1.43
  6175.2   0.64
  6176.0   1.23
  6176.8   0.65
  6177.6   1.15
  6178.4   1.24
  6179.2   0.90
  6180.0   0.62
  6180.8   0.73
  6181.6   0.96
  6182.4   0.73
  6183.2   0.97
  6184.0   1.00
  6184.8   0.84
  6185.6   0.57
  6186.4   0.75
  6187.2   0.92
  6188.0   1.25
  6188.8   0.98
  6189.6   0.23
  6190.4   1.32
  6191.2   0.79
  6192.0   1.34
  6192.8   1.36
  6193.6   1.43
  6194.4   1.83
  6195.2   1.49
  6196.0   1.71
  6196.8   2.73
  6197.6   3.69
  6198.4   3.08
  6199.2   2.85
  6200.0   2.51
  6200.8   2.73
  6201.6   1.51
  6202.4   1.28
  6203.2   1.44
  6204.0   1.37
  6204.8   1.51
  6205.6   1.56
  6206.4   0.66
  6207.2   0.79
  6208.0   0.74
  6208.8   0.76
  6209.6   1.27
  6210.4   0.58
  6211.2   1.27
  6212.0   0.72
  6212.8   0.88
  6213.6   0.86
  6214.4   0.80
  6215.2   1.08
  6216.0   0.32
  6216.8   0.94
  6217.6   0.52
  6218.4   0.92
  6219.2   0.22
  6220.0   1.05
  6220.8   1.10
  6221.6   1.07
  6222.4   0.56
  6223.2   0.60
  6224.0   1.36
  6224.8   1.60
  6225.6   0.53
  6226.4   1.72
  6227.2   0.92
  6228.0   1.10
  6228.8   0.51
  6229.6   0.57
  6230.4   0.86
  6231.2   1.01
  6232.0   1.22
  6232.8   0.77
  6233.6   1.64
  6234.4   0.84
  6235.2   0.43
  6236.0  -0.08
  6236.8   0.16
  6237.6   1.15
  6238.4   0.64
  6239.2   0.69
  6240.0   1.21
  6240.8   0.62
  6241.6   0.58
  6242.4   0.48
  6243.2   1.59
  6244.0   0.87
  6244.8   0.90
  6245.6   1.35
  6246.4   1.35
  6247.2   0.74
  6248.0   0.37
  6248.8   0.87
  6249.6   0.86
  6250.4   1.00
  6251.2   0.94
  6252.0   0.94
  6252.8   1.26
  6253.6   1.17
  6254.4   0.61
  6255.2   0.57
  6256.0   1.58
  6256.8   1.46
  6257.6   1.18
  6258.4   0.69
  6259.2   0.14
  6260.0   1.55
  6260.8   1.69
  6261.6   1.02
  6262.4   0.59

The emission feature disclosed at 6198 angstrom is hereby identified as [O III] 5007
